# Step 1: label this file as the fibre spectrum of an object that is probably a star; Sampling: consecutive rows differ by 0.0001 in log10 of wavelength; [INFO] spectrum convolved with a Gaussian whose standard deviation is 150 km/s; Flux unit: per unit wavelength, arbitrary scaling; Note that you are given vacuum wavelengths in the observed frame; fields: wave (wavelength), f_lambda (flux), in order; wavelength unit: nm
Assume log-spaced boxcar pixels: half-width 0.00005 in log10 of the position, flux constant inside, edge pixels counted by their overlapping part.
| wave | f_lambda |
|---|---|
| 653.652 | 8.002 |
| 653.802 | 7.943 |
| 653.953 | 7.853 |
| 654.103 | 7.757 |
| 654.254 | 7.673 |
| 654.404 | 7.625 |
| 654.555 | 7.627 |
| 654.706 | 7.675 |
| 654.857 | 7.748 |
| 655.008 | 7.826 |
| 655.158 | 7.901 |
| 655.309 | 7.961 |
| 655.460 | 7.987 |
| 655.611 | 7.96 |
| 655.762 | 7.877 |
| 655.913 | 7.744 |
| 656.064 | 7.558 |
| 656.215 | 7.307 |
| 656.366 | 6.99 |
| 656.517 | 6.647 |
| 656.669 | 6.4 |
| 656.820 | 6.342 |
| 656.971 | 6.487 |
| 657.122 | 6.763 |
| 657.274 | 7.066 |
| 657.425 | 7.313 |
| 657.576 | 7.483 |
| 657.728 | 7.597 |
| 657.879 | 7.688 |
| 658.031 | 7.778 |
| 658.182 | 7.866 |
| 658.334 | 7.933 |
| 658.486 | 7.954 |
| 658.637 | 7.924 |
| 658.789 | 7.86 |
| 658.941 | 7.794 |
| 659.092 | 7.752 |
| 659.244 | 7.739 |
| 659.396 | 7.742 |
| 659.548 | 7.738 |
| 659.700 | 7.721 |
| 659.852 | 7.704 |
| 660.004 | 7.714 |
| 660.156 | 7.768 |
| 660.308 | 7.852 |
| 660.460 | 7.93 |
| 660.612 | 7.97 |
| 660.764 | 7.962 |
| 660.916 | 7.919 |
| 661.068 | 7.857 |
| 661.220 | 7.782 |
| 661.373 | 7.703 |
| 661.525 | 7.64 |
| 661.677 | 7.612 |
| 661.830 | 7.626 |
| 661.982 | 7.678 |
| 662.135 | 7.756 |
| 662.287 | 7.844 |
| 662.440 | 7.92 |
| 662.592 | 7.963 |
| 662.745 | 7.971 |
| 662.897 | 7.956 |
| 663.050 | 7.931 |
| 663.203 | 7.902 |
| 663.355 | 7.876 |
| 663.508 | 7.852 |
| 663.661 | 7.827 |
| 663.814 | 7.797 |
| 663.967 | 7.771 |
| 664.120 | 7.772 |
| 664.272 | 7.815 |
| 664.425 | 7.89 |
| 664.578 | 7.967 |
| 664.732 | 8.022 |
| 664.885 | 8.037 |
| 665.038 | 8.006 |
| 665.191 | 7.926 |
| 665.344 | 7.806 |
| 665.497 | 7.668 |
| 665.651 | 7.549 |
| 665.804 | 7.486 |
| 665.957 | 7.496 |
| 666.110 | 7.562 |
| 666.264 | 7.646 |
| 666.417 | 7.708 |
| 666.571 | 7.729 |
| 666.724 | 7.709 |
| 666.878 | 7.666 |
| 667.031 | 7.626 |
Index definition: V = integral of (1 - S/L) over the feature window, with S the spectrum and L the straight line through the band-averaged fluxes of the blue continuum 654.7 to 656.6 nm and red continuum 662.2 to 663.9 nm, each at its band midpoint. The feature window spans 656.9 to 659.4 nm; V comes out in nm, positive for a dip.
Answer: 0.05 nm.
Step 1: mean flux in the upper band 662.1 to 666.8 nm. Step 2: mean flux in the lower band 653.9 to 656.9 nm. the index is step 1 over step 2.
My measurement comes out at 1.04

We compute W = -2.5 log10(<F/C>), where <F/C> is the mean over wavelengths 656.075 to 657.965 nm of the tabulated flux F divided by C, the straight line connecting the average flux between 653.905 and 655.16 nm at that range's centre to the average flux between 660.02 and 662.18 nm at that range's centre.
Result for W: 0.11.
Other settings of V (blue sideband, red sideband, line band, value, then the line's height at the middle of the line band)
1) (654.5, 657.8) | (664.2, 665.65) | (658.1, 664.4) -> -0.13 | 7.67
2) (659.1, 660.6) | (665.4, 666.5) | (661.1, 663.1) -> -0.02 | 7.71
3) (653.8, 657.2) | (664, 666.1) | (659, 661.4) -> -0.06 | 7.62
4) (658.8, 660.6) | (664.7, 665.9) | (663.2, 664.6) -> -0.01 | 7.8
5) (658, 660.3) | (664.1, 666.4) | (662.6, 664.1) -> -0.02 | 7.78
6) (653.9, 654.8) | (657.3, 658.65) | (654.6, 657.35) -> 0.12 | 7.7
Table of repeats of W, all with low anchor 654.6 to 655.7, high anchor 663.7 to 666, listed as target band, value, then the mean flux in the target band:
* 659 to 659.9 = 0.01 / 7.73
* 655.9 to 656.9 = 0.13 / 6.95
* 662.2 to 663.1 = -0.02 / 7.93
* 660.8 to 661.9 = 0.01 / 7.74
